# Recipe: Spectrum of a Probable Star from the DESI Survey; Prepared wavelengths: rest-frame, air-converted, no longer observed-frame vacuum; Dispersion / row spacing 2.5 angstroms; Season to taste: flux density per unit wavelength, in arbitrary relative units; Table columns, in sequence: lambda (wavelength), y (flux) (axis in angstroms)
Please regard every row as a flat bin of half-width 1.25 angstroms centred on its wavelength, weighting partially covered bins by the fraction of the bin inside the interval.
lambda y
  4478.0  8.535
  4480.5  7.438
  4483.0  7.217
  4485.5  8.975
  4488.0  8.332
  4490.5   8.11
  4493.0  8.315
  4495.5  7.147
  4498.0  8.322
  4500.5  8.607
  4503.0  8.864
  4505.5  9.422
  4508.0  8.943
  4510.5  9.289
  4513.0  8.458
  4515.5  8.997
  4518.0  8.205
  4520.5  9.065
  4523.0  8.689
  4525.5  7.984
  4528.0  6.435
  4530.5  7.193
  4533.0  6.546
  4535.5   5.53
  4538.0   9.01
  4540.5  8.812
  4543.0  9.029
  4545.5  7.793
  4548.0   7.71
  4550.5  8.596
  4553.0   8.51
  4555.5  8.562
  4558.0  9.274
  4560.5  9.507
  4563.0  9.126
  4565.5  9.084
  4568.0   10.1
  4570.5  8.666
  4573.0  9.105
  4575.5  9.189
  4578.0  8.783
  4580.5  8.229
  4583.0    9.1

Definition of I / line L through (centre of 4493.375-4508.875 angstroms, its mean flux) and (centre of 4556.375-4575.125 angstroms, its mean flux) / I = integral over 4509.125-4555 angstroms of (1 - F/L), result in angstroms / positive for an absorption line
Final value 3.9 angstroms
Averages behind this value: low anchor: 8.53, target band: 8.11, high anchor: 9.25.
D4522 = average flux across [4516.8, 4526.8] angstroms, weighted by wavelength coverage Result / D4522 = 8.48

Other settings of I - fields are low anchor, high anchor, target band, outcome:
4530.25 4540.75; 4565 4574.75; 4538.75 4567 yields -1.6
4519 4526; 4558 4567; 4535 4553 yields 1.5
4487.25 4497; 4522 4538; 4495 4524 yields -4.2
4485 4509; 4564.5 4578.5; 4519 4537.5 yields 2.8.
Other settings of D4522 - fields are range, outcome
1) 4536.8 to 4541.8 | 8.91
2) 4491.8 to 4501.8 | 8.1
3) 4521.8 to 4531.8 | 7.56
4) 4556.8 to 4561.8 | 9.39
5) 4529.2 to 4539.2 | 7.06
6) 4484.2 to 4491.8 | 8.46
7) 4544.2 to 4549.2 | 7.76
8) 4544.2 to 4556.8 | 8.24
